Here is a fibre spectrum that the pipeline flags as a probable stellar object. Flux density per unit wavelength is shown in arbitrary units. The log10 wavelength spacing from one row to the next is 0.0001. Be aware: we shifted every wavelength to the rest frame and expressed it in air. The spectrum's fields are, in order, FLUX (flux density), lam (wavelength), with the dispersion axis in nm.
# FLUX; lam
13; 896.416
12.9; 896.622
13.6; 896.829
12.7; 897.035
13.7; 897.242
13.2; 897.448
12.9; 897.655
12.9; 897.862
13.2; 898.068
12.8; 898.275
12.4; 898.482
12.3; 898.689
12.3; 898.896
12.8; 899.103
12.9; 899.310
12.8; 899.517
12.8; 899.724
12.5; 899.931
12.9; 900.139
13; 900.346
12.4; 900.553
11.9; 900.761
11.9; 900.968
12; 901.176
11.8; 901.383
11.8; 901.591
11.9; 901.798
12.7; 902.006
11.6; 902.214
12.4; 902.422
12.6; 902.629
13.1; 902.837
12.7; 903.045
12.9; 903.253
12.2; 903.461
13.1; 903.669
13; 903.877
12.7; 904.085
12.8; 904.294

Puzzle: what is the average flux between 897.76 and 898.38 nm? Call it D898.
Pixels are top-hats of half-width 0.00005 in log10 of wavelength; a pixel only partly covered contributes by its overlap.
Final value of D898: 13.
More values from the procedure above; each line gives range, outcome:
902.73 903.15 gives 12.9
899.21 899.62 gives 12.9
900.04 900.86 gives 12.6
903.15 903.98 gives 12.8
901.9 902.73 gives 12.3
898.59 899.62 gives 12.6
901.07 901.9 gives 11.9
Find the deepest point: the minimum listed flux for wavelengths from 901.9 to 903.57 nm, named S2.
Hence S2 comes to 11.6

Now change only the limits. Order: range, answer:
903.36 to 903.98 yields 12.2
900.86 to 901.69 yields 11.8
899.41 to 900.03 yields 12.5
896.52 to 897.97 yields 12.7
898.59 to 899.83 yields 12.3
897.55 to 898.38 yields 12.8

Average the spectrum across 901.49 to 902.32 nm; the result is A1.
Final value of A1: 12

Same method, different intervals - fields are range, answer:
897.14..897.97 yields 13.2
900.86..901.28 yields 12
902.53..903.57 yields 12.7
